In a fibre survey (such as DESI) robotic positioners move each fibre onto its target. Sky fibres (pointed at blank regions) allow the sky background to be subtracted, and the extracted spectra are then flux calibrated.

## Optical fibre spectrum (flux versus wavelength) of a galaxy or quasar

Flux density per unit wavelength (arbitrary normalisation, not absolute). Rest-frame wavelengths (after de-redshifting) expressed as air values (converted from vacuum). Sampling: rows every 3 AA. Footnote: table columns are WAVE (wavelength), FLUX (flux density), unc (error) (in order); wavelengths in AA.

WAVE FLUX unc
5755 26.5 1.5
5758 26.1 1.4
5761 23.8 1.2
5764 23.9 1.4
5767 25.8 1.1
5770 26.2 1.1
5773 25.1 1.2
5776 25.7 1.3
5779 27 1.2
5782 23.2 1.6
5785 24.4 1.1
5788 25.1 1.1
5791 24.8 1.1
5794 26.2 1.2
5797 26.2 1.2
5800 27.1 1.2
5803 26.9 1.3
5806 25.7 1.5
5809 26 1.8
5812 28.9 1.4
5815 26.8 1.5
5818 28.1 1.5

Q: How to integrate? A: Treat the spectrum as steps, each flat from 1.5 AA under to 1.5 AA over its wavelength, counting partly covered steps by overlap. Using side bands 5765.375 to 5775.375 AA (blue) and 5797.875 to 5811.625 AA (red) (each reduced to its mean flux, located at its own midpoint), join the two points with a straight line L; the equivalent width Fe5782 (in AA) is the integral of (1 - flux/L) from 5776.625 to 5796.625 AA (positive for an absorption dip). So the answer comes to 0.7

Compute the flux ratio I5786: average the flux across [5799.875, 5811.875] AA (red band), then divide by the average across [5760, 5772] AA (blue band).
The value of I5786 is 1.1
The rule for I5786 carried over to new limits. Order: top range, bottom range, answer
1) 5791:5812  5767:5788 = 1.04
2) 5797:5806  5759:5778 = 1.06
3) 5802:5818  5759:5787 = 1.08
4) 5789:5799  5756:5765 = 1.04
